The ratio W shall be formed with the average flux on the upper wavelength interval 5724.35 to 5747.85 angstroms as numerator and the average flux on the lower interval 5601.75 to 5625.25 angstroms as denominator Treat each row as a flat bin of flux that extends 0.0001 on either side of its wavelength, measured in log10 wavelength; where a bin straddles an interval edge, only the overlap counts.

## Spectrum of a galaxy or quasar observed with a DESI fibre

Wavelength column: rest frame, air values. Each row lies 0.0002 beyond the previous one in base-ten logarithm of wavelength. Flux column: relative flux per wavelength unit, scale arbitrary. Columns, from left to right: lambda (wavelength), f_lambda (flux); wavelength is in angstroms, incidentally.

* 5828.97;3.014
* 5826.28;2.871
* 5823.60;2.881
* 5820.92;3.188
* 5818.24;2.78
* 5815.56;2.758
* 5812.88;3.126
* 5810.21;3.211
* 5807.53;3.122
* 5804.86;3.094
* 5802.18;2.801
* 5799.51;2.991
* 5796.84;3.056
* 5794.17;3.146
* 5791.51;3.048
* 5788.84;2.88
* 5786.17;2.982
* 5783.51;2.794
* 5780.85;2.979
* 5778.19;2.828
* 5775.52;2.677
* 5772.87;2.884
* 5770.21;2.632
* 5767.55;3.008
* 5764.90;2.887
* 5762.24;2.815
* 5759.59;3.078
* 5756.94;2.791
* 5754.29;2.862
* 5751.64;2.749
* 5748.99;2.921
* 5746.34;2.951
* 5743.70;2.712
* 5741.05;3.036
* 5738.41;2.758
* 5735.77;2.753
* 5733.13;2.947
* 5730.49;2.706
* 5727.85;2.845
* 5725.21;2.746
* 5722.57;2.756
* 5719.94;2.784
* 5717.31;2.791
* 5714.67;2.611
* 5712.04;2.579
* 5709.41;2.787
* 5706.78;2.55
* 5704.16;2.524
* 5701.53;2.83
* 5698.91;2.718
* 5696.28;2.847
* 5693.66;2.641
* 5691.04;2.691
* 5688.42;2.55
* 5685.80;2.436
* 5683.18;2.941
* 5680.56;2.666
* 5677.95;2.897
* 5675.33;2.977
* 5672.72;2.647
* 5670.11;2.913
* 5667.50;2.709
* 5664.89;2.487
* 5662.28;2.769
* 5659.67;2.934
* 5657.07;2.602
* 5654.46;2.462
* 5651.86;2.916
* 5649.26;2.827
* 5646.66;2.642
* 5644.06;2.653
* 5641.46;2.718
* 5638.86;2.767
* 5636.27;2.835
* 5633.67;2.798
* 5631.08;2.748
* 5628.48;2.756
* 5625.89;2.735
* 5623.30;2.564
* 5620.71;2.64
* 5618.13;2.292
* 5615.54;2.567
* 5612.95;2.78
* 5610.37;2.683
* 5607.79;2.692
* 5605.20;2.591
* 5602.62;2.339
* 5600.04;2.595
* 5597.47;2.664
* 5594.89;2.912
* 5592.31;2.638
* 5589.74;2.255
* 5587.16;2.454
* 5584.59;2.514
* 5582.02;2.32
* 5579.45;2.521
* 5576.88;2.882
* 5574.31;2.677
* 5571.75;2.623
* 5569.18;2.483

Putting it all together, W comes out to 1.1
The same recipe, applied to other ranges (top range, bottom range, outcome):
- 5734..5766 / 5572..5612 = 1.11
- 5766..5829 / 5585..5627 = 1.14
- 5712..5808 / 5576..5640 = 1.09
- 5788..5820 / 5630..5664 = 1.10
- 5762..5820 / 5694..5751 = 1.06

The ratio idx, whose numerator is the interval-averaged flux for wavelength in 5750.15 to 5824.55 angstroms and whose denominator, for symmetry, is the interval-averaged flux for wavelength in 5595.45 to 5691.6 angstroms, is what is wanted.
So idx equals 1.1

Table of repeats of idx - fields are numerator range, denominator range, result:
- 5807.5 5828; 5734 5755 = 1.05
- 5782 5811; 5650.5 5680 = 1.09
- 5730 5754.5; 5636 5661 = 1.04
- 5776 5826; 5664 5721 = 1.10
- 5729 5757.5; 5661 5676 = 1.03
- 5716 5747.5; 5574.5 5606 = 1.10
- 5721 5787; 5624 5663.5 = 1.04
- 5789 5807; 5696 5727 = 1.11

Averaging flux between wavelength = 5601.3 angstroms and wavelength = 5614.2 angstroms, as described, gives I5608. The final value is 2.62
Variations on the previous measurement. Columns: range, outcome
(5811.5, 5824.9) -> 2.95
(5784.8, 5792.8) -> 2.97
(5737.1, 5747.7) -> 2.86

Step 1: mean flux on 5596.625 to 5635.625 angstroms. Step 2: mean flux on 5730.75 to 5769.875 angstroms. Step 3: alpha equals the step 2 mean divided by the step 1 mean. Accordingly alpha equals 1.1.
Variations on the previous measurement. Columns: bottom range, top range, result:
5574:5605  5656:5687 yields 1.07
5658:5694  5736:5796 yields 1.05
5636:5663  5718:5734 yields 1.02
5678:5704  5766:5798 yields 1.08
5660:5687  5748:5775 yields 1.04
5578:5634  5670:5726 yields 1.05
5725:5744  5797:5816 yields 1.07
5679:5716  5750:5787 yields 1.07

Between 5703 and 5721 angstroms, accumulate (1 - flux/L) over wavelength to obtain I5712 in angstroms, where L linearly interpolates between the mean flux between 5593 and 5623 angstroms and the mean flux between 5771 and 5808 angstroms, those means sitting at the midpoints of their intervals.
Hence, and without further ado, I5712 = 0.9 angstroms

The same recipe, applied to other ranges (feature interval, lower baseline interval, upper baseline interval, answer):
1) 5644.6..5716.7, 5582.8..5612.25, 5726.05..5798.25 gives 0.5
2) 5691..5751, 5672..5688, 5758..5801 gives 1.3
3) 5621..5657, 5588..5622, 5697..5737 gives -1.2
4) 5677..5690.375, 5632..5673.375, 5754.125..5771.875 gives 0.4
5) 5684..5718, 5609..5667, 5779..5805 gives 1.8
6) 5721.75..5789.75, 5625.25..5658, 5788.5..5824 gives 1.8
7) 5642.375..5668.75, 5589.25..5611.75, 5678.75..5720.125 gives -0.5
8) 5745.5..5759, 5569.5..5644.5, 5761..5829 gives 0.0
